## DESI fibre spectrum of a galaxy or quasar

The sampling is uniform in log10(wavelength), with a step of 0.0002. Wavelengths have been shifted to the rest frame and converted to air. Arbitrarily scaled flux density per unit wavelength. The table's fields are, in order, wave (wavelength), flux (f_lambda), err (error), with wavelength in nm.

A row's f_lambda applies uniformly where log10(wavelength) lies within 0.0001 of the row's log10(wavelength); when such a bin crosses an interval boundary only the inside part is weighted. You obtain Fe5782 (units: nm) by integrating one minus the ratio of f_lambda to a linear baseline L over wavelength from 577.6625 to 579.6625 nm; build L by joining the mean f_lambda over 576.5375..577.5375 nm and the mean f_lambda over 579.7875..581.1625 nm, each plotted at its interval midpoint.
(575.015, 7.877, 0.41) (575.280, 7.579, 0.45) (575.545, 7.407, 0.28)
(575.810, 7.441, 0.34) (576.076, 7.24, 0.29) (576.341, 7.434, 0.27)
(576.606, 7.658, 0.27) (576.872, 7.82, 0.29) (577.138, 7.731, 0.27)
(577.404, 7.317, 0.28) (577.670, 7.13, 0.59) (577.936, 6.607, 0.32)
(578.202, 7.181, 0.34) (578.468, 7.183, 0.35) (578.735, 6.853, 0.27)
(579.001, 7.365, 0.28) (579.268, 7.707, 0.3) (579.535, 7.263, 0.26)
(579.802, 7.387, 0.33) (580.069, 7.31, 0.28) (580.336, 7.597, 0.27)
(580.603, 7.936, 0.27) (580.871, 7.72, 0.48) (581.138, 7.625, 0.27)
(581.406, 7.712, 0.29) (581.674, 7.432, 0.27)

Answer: 0.12 nm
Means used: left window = 7.62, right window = 7.61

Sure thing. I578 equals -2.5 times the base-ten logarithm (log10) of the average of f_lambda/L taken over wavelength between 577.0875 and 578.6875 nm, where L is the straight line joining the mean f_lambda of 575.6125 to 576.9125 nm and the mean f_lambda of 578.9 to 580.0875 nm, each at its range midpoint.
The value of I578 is 0.05 mag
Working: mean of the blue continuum 7.49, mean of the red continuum 7.41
